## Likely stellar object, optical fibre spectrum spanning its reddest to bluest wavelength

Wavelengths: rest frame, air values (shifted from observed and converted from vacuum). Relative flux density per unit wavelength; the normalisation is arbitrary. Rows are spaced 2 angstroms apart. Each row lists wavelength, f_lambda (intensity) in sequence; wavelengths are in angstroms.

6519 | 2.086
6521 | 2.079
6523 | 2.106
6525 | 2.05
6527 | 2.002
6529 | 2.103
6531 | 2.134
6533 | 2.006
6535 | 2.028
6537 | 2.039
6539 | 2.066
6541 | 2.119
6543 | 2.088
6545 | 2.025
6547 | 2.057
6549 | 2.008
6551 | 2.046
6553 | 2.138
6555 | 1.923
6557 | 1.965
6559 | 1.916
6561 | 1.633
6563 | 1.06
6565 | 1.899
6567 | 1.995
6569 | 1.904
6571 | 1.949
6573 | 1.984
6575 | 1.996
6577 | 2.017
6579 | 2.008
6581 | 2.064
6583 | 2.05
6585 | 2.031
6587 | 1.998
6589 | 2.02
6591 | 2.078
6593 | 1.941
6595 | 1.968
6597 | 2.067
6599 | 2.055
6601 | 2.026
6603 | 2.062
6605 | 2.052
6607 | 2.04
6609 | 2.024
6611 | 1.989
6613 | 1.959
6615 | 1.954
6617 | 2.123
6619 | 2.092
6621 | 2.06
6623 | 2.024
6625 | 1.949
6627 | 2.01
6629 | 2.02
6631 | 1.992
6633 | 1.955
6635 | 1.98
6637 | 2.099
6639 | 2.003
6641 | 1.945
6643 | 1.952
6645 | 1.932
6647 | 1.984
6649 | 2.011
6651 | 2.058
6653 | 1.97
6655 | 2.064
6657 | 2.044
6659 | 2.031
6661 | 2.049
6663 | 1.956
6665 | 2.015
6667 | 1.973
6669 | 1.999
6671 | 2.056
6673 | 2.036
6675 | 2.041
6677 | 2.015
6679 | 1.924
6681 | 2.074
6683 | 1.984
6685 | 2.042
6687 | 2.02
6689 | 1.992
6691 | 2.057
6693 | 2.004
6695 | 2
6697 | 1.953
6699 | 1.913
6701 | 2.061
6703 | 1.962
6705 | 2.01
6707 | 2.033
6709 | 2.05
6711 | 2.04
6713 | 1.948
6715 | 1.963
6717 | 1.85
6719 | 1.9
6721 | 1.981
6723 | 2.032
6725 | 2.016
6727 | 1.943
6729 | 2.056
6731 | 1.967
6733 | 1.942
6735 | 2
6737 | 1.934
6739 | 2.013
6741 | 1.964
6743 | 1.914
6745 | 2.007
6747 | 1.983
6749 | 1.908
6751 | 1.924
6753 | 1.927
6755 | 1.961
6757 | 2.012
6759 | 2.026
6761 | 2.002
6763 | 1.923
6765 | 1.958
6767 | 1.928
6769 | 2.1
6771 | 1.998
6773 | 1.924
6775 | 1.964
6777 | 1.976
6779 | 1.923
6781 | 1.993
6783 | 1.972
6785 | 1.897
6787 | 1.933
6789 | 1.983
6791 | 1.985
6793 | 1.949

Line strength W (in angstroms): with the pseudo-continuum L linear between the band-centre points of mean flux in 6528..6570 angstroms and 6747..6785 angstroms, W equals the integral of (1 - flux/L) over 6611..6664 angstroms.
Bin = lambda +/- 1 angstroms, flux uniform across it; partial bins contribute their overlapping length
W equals -1.2 angstroms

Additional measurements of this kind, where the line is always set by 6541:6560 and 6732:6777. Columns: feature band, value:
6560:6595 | 1.7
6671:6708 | -0.4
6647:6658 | -0.2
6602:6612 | -0.1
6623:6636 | 0.1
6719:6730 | -0.1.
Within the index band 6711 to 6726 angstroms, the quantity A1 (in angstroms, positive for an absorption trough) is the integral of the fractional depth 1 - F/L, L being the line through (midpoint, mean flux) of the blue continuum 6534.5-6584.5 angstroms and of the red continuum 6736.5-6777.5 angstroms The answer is 0.0 angstroms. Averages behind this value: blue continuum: 1.96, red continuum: 1.97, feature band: 1.96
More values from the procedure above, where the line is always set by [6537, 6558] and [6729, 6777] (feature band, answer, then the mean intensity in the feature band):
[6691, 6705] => 0.0 angstroms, 1.99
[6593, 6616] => 0.1 angstroms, 2.01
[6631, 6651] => 0.2 angstroms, 1.99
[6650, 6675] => -0.2 angstroms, 2.02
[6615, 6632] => -0.1 angstroms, 2.03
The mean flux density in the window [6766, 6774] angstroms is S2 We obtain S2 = 1.99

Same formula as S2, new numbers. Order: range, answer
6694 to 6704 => 1.98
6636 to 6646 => 1.99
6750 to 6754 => 1.93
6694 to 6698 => 1.98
